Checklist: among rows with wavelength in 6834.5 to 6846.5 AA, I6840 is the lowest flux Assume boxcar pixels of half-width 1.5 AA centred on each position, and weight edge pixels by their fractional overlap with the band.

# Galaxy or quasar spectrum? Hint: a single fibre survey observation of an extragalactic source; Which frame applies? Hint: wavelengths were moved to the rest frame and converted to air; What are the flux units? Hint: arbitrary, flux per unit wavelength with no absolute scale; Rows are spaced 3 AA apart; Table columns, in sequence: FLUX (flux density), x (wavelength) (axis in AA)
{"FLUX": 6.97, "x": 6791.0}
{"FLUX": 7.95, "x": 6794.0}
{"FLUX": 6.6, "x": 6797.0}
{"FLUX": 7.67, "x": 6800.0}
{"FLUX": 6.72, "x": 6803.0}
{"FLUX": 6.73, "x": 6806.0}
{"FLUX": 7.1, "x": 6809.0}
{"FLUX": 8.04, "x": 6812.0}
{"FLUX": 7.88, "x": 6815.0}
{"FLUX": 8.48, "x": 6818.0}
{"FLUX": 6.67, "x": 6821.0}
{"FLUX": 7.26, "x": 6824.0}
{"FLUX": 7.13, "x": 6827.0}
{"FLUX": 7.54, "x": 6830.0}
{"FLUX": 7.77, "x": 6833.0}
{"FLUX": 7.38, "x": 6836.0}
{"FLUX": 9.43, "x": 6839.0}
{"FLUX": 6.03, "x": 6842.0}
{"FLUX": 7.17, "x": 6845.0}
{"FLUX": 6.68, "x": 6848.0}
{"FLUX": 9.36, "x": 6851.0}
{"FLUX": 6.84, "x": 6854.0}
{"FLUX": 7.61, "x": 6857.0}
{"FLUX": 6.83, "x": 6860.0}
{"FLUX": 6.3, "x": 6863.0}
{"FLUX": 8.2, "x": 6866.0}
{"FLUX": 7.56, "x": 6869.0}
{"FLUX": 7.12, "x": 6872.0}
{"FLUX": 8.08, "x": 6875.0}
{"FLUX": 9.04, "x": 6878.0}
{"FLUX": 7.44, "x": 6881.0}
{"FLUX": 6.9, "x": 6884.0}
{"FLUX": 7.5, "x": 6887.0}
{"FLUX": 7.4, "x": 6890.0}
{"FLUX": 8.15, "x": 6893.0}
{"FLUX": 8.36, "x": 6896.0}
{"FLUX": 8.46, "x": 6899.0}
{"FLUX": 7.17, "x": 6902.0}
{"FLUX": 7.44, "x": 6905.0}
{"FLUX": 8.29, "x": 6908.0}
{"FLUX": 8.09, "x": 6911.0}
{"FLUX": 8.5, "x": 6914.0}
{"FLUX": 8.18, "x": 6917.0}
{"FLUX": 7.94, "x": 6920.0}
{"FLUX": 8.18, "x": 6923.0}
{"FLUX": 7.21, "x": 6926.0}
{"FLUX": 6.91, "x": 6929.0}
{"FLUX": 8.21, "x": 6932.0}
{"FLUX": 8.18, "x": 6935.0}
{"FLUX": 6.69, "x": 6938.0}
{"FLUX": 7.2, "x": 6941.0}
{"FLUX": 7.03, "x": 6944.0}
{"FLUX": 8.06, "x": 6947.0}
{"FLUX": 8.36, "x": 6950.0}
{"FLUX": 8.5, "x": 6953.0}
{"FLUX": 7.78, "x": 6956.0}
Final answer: 6.03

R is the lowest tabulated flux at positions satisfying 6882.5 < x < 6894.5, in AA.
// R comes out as 6.9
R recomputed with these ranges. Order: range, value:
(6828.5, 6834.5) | 7.54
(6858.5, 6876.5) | 6.3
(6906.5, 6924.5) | 7.94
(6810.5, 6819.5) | 7.88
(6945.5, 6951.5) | 8.06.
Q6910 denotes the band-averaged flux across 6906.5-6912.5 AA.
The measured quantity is 8.19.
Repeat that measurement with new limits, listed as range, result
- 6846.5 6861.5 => 7.46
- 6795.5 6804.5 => 7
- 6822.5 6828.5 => 7.2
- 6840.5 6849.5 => 6.63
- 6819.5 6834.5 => 7.27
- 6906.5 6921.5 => 8.2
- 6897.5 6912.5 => 7.89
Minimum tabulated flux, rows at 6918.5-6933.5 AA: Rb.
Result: 6.91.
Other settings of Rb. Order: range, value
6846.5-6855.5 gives 6.68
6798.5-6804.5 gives 6.72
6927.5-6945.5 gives 6.69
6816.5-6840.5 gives 6.67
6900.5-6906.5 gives 7.17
